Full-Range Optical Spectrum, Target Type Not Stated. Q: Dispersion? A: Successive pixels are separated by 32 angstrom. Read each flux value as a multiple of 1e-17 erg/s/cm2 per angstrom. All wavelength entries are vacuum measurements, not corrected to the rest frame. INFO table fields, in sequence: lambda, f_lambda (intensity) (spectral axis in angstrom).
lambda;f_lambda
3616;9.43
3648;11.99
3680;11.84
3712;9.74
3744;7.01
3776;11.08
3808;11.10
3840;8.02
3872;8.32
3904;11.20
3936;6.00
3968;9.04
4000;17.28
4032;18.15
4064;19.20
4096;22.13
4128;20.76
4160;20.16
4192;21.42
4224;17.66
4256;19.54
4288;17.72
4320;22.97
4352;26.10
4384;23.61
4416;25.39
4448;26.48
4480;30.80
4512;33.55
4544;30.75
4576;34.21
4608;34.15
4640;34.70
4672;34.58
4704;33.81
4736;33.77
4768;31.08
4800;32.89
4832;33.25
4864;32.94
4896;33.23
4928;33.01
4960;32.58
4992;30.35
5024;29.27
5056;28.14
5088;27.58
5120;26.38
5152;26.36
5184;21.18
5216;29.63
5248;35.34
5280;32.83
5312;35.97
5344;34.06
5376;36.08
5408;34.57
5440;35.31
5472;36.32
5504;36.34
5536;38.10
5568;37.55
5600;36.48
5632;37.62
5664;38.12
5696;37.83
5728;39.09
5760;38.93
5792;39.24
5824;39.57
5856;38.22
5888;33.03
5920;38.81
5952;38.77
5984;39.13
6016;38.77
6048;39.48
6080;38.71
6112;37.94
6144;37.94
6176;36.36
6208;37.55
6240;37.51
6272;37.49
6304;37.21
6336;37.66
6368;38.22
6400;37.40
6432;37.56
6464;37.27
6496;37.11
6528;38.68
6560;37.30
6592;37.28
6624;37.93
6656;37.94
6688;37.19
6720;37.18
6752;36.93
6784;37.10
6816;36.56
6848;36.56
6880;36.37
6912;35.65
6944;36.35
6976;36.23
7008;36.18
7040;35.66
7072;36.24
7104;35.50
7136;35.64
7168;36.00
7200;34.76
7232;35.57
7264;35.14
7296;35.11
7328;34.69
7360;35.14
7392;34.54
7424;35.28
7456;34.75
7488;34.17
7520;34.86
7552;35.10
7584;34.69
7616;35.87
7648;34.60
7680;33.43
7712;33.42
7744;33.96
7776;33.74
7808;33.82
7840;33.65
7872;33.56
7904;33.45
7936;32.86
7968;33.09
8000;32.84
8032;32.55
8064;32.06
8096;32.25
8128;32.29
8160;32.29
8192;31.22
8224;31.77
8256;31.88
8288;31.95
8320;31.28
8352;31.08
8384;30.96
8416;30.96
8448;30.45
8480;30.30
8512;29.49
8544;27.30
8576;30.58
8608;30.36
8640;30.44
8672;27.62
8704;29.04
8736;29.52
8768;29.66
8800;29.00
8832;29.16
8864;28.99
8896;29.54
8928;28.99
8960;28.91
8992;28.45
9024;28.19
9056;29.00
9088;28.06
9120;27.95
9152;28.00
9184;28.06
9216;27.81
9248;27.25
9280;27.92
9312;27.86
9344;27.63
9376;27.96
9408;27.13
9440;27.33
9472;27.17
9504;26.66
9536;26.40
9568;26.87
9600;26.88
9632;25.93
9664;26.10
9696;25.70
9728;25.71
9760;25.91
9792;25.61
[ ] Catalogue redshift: 0.00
